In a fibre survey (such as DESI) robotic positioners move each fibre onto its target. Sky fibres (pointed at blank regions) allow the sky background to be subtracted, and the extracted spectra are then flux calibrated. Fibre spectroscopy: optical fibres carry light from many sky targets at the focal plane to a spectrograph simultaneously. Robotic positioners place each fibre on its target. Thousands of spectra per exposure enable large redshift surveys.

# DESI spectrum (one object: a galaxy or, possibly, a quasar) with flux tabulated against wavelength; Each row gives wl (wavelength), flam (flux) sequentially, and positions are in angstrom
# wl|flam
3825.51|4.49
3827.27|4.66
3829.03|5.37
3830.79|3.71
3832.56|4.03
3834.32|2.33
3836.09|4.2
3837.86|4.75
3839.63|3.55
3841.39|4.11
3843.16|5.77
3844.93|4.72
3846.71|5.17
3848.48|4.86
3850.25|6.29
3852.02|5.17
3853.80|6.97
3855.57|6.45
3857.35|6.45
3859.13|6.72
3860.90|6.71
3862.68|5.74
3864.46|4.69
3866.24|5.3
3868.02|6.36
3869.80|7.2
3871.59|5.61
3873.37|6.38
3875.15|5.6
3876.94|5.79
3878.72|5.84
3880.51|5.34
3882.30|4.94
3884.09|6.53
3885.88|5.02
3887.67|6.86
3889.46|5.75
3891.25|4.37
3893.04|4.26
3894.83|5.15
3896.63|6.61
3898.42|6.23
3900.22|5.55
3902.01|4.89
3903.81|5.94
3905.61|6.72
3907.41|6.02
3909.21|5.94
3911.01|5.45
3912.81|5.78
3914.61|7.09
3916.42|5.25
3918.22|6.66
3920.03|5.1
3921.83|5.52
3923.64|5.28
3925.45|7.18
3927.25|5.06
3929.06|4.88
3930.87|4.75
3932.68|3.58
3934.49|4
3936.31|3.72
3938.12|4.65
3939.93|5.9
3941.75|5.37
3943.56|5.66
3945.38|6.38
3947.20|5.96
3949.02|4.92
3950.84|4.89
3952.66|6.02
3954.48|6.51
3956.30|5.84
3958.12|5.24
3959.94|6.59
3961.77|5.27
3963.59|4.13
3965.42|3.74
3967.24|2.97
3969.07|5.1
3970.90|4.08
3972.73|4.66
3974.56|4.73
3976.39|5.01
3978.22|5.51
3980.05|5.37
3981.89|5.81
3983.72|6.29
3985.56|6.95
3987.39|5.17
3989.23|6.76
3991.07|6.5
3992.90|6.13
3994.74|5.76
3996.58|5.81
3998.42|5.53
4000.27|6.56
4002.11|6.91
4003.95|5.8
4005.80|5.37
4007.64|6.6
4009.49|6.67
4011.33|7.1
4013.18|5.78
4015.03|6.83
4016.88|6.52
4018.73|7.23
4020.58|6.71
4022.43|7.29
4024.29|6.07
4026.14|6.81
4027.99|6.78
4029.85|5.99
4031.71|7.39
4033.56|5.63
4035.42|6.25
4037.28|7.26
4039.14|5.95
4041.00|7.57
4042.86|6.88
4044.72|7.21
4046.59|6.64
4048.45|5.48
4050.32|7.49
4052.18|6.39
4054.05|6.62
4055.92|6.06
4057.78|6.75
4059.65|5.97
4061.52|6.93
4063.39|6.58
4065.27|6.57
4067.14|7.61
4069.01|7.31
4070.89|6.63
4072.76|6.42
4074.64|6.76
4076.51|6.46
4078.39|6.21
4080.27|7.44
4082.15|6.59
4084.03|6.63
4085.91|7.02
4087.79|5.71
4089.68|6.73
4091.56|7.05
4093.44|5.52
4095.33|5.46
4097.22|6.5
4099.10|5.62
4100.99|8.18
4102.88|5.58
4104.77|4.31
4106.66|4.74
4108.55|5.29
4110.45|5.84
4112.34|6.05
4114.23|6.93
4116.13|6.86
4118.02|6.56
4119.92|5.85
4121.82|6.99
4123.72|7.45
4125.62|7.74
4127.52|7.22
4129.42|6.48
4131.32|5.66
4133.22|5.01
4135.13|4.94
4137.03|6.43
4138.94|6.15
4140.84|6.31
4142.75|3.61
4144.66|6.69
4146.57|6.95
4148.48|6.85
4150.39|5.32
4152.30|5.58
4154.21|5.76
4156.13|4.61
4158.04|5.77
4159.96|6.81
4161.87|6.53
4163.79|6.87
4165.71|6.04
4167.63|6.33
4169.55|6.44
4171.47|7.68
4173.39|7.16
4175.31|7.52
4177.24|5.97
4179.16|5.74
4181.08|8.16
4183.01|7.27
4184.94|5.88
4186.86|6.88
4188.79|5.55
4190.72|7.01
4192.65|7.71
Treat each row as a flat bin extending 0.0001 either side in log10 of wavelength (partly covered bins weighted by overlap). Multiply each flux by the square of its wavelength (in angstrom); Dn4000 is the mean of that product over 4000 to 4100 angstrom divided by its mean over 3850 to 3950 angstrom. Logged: 1.3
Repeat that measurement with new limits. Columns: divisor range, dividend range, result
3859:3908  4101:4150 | 1.20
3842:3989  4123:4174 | 1.26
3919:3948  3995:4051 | 1.32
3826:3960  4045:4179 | 1.30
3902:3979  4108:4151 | 1.29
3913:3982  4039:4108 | 1.32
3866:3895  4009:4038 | 1.26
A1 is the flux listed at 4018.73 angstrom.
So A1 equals 7.23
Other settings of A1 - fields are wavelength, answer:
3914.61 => 7.09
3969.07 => 5.1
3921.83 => 5.52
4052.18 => 6.39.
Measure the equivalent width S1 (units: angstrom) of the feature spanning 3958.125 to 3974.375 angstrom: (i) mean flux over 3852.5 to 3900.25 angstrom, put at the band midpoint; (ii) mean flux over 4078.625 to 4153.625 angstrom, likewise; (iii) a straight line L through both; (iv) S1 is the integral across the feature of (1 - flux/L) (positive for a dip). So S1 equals 3.7 angstrom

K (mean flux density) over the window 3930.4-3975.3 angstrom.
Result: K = 4.99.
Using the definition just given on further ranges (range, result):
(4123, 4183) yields 6.33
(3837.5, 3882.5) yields 5.66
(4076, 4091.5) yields 6.63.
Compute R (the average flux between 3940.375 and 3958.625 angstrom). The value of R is 5.69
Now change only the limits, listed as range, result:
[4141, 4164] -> 5.93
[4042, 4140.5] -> 6.41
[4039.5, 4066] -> 6.64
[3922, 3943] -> 4.98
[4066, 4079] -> 6.79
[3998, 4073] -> 6.6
